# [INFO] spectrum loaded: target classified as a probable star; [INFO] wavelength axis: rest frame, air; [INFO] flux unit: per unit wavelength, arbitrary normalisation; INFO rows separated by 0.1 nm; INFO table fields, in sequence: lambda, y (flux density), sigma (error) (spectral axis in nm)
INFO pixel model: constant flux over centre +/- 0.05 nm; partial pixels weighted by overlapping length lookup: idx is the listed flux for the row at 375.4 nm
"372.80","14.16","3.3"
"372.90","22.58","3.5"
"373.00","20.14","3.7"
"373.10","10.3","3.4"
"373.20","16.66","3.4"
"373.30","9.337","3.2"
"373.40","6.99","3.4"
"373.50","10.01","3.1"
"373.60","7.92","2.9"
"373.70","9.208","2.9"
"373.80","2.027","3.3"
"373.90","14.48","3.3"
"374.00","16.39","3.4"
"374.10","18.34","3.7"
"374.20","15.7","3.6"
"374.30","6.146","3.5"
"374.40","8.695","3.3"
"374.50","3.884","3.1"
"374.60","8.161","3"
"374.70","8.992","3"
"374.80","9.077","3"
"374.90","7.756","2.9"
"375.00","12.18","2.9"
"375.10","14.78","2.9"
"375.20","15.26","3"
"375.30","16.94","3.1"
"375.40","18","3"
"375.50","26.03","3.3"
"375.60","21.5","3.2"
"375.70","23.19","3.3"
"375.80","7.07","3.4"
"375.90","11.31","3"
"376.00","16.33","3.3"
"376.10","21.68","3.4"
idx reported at 18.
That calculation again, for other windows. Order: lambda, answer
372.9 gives 22.58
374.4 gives 8.695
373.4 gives 6.99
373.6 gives 7.92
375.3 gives 16.94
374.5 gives 3.884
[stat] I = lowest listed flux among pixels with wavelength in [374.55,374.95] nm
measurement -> 7.756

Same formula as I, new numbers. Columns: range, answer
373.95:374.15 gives 16.39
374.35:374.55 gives 3.884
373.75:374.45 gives 2.027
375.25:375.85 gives 7.07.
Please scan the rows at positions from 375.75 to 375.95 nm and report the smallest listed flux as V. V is 7.07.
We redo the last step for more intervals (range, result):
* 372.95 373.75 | 6.99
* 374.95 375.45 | 12.18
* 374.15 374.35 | 6.146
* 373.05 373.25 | 10.3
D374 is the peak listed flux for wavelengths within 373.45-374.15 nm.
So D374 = 18.34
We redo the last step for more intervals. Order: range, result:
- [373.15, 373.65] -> 16.66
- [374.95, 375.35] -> 16.94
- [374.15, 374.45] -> 15.7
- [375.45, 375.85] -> 26.03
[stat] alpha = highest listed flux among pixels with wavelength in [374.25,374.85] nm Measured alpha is 9.077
